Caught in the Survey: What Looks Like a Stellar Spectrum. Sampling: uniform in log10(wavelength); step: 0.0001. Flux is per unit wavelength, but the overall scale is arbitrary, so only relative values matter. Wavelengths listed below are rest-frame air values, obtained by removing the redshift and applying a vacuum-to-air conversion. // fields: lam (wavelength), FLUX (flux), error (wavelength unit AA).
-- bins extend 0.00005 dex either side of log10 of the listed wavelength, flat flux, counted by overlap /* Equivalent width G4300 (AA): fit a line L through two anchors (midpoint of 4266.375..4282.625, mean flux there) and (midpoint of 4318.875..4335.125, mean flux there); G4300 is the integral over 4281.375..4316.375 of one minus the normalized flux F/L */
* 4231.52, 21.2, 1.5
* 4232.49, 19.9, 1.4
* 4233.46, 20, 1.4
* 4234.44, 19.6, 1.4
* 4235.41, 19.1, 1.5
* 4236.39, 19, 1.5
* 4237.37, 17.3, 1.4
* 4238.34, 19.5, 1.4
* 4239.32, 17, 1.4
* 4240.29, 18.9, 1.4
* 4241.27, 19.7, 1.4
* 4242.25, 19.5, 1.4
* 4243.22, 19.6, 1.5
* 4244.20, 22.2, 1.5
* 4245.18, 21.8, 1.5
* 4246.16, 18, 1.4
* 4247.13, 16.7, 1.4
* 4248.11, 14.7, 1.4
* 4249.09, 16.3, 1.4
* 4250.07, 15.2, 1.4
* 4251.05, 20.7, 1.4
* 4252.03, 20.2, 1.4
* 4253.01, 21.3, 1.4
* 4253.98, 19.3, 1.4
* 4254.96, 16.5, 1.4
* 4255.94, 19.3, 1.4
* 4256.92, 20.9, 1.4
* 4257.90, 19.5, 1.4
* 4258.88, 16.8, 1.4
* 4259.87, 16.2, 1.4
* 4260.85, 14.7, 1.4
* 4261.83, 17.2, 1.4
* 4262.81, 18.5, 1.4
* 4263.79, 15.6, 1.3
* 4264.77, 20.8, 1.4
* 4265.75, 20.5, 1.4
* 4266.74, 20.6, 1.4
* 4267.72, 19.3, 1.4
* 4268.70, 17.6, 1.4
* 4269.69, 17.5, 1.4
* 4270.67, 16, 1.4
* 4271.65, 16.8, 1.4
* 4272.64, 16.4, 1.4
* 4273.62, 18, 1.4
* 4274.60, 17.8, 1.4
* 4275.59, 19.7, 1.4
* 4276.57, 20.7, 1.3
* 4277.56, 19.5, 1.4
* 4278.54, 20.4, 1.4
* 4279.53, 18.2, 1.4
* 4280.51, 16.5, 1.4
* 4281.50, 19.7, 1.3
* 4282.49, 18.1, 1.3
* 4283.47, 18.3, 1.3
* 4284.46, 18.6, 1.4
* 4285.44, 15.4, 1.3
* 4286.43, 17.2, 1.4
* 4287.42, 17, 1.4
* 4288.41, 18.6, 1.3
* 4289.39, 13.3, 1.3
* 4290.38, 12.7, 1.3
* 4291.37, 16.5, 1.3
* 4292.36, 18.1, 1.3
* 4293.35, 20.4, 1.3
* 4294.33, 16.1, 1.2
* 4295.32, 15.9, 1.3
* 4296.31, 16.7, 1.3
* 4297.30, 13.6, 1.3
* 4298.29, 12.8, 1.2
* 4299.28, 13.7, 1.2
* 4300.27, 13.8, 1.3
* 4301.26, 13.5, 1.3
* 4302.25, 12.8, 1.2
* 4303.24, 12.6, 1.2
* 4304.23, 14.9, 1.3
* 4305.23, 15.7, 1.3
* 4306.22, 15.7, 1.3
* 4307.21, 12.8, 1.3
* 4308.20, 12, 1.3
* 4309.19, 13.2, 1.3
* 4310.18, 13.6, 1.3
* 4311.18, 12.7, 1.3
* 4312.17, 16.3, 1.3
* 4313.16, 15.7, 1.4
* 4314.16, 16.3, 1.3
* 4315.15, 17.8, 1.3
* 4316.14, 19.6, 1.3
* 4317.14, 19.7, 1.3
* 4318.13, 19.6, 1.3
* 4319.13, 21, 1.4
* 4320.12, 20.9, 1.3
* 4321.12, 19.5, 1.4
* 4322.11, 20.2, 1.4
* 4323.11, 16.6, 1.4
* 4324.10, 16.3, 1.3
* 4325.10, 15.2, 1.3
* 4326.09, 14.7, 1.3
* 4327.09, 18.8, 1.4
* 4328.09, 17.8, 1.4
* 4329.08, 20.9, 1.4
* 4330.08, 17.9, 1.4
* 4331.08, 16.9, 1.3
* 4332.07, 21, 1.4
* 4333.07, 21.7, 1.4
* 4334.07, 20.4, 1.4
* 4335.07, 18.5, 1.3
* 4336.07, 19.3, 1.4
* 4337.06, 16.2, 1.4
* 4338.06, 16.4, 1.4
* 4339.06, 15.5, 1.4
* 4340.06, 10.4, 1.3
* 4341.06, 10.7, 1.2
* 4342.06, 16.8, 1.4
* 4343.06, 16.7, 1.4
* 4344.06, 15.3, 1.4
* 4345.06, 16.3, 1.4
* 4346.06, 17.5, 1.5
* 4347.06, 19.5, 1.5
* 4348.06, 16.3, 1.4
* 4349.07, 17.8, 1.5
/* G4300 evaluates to 5.7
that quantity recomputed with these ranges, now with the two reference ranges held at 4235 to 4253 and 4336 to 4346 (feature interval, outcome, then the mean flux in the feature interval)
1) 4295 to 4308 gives 2.0 AA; 14.1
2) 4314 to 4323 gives -1.9 AA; 19.4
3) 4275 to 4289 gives -0.8 AA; 18.4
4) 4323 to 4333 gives -1.3 AA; 17.8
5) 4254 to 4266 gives 0.1 AA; 18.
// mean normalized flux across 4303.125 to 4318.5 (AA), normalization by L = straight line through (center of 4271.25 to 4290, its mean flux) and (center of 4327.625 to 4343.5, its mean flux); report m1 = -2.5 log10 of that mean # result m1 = 0.13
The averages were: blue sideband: 17.9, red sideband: 17.3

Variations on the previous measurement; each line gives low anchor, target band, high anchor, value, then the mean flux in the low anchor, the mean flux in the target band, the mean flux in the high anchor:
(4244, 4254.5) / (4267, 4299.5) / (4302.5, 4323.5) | 0.016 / 18.7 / 17.2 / 16.4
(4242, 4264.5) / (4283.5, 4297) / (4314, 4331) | 0.105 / 18.3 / 16.7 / 18.4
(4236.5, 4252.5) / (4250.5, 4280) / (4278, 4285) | 0.001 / 18.6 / 18.5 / 18.5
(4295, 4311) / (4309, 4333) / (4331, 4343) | -0.142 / 13.9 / 17.7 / 17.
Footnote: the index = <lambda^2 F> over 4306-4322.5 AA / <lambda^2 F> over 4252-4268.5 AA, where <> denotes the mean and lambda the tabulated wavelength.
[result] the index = 0.93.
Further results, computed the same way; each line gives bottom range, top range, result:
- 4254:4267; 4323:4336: 1.04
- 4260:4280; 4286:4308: 0.84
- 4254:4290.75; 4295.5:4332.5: 0.93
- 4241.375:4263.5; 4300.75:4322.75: 0.90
